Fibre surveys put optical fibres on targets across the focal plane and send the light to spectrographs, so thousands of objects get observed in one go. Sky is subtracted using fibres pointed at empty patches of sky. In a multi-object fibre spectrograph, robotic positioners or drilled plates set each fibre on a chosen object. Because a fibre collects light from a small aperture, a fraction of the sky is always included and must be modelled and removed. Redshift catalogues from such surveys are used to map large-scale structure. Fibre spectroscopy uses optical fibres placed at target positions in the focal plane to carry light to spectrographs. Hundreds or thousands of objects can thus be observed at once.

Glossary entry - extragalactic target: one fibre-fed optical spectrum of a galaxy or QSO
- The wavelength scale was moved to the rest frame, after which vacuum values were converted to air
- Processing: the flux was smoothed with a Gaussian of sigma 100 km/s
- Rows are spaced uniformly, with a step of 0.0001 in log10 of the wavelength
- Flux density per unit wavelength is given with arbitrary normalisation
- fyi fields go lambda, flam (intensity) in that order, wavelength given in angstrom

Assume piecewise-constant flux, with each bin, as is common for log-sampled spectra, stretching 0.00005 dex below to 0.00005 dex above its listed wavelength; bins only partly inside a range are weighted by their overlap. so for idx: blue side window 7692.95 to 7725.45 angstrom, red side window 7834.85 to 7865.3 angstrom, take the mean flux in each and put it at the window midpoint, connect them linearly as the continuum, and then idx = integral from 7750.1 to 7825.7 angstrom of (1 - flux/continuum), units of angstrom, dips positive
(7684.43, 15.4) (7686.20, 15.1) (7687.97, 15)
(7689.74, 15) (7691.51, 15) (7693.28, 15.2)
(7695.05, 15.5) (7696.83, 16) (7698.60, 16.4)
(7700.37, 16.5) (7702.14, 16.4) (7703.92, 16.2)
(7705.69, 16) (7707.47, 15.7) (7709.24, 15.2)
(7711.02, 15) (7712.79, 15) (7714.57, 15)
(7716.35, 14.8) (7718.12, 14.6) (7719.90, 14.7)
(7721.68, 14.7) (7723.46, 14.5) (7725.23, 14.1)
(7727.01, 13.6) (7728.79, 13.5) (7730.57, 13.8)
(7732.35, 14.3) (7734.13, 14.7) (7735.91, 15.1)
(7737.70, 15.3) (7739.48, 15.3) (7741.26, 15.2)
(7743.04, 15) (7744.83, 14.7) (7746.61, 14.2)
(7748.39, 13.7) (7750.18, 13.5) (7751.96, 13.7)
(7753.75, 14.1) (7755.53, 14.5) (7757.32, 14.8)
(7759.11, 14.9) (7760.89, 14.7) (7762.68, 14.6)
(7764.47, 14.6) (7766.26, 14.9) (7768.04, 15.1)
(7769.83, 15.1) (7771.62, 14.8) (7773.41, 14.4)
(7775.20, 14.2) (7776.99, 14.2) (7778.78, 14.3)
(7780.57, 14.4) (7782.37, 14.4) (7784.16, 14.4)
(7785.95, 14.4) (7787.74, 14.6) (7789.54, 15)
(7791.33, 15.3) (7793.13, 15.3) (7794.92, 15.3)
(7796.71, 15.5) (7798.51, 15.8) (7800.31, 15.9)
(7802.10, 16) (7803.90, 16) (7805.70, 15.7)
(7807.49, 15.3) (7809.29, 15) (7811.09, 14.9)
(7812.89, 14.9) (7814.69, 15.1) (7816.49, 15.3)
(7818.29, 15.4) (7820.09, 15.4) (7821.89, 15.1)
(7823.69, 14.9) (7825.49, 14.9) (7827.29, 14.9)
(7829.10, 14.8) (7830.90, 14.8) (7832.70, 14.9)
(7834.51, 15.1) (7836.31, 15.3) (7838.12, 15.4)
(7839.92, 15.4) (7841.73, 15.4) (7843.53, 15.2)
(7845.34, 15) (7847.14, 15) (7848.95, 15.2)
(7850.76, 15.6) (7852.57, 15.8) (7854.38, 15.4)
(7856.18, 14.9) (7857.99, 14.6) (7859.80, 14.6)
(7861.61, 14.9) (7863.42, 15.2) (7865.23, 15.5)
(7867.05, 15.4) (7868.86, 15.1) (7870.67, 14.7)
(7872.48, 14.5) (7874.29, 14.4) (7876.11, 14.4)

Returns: 1.8 angstrom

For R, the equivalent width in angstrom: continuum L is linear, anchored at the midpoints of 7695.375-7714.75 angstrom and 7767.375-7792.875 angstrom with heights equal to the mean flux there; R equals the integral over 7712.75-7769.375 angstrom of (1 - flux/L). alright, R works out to 2.5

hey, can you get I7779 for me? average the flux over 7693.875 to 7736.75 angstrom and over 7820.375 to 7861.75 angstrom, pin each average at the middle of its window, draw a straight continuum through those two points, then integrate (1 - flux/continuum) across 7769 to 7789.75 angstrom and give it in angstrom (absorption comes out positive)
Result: 0.80 angstrom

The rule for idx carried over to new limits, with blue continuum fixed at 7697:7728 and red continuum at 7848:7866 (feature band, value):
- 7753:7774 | 0.7 angstrom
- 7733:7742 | 0.1 angstrom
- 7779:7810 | 0.0 angstrom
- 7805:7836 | 0.2 angstrom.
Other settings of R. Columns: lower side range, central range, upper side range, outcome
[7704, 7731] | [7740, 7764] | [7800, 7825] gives 0.82 angstrom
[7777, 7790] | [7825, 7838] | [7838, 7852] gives 0.10 angstrom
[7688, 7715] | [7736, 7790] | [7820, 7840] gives 2.69 angstrom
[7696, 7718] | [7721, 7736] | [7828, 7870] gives 1.32 angstrom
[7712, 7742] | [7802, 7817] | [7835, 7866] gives -0.32 angstrom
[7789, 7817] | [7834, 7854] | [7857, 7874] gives -0.30 angstrom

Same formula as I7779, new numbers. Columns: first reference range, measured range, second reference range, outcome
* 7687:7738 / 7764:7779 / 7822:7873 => 0.4 angstrom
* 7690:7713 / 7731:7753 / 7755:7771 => 0.8 angstrom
